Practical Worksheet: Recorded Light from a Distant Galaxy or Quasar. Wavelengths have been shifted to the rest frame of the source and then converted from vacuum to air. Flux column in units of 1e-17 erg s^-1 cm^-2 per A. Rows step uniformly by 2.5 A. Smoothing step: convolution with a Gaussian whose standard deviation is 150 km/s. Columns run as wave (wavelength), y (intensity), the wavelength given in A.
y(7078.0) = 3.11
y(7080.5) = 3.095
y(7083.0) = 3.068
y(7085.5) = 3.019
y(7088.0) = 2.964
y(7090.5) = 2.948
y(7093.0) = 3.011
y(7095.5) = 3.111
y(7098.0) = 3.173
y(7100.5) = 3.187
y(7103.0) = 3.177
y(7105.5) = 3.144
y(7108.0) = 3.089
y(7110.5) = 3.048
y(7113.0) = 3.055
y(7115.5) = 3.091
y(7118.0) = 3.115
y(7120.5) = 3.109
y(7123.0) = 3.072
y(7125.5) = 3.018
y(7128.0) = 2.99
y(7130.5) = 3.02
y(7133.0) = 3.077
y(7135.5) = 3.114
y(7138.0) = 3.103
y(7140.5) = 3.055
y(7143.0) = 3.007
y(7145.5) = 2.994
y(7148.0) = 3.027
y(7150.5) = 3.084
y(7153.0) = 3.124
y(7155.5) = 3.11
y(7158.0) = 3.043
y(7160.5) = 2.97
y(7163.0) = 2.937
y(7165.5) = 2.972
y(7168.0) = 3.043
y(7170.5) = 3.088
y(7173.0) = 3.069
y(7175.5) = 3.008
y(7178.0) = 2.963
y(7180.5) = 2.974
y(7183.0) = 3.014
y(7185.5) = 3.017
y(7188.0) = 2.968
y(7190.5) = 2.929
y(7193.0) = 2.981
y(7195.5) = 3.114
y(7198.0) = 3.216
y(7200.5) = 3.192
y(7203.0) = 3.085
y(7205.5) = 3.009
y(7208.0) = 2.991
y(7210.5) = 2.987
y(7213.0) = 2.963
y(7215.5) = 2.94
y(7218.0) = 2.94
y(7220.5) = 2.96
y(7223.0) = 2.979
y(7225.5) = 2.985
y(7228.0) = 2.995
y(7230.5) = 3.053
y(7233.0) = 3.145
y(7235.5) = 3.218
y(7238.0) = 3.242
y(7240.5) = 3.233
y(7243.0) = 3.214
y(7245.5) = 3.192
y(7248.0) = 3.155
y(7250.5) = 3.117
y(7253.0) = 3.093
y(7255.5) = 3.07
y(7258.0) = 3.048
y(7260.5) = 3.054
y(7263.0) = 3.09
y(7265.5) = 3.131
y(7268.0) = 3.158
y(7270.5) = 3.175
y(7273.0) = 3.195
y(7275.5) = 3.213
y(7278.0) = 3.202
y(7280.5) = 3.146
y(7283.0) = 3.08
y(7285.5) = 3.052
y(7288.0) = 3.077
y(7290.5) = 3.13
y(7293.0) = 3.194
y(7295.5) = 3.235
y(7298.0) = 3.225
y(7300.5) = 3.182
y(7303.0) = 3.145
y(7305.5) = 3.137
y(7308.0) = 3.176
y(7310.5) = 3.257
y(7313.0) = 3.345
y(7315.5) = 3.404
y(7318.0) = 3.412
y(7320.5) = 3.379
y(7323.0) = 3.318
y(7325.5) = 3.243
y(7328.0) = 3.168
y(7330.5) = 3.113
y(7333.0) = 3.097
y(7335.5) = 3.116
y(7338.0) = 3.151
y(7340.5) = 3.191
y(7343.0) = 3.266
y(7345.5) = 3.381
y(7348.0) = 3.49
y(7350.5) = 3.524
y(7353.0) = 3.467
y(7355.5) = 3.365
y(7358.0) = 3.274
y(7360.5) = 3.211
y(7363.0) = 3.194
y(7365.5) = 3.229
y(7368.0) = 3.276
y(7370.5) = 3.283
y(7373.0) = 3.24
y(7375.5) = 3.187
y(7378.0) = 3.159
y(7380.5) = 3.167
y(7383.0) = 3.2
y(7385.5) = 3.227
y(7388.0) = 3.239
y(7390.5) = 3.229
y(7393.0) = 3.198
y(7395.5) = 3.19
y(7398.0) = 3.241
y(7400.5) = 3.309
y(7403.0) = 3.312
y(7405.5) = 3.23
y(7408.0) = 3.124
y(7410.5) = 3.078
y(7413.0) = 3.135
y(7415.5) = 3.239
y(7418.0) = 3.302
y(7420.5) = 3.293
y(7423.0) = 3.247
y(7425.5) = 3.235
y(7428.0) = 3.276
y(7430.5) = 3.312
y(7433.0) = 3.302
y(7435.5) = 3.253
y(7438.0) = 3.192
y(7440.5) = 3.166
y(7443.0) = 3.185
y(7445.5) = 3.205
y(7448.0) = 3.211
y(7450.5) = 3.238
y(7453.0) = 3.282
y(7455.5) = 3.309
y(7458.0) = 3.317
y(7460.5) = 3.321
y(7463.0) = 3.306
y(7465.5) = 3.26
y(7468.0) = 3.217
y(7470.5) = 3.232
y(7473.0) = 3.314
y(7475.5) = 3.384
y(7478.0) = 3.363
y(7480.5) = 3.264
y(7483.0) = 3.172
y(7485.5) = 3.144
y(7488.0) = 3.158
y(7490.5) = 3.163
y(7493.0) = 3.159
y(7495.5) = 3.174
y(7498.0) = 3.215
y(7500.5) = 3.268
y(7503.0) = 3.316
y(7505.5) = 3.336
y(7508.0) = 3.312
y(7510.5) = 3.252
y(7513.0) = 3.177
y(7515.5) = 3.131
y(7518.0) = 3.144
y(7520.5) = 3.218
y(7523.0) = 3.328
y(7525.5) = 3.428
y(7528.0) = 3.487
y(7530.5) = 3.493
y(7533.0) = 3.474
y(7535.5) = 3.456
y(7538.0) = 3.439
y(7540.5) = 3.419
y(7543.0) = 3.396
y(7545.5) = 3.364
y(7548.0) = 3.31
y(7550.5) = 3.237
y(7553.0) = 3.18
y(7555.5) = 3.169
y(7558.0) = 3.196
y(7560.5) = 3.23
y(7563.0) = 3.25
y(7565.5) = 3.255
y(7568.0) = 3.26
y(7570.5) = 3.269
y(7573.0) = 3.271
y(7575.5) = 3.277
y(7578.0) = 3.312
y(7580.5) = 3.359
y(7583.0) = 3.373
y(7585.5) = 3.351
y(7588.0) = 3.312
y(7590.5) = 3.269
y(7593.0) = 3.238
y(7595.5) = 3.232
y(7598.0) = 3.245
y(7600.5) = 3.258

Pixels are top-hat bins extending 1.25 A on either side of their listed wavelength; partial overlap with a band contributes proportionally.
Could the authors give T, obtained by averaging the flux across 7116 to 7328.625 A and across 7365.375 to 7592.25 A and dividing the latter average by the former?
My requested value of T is 1.1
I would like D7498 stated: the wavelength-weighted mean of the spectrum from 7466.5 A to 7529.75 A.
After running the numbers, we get 3.26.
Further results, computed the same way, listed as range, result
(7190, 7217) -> 3.04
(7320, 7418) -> 3.24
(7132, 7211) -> 3.04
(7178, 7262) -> 3.06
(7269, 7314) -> 3.17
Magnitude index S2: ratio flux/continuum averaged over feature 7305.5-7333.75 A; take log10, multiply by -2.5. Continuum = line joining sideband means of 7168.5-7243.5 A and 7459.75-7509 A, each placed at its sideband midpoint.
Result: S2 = -0.04 mag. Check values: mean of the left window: 3.05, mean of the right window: 3.25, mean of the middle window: 3.26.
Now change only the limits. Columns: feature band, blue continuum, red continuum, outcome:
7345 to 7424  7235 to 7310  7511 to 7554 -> -0.01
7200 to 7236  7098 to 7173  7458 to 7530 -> 0.03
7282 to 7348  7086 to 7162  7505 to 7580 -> -0.01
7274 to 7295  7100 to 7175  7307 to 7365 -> 0.03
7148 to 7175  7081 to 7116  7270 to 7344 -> 0.03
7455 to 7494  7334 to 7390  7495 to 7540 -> 0.02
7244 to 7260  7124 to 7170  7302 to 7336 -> 0.02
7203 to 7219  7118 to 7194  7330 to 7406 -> 0.04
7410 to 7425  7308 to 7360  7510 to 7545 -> 0.03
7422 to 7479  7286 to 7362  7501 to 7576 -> 0.01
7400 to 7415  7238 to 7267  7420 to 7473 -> 0.01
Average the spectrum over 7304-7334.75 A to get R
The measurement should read 3.25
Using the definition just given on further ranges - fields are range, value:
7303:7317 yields 3.26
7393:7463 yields 3.24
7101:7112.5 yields 3.12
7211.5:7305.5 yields 3.11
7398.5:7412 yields 3.21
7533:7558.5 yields 3.33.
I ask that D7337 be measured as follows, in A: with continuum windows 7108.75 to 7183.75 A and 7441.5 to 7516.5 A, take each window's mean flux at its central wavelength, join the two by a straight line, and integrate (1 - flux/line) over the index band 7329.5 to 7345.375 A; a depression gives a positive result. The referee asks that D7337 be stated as -0.1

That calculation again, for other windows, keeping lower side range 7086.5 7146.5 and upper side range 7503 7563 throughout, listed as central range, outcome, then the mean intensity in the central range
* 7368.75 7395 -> 0.1 A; 3.21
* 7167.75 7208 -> 0.9 A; 3.04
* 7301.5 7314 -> -0.1 A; 3.21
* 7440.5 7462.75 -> 0.1 A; 3.26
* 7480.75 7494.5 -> 0.5 A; 3.17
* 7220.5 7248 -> 0.2 A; 3.12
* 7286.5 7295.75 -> 0.1 A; 3.15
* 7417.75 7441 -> -0.1 A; 3.26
